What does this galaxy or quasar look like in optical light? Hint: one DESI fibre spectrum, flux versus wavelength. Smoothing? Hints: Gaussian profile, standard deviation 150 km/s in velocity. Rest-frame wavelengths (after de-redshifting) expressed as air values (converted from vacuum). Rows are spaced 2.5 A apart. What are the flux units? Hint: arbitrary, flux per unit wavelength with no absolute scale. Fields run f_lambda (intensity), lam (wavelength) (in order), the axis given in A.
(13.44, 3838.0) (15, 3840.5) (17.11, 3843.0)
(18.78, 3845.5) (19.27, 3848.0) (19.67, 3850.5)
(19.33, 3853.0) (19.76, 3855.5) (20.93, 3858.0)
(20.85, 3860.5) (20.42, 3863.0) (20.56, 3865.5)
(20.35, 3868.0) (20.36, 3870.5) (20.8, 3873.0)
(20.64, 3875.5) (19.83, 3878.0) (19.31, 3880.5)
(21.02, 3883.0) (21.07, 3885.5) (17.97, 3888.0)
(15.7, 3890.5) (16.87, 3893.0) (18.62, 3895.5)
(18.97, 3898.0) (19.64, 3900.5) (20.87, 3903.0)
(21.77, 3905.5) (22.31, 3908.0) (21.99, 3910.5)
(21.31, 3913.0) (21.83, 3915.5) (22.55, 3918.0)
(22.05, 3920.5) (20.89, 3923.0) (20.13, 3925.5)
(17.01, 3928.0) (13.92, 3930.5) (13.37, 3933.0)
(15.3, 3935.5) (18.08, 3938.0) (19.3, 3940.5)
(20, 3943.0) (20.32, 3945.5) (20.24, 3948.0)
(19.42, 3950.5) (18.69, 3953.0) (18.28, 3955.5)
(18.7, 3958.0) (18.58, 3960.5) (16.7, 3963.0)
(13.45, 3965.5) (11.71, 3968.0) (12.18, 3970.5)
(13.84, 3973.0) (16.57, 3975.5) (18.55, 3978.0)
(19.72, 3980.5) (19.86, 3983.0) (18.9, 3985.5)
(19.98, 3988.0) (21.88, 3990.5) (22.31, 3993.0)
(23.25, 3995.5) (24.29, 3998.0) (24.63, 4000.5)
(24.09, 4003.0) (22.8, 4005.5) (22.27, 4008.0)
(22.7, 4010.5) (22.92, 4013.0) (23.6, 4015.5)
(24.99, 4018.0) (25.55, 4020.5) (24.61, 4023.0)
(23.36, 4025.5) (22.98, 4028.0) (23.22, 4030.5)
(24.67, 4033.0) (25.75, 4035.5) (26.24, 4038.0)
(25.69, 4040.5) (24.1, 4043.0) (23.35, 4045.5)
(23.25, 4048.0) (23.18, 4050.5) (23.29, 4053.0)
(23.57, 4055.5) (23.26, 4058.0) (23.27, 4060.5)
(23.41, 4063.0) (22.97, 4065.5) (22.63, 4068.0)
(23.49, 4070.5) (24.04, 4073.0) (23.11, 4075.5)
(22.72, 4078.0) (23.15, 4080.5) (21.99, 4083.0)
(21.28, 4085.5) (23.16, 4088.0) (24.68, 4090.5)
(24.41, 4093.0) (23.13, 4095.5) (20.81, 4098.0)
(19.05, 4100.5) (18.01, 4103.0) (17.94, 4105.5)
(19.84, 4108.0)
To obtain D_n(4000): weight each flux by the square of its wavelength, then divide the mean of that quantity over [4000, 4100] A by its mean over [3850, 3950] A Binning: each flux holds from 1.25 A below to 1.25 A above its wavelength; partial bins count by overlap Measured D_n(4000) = 1.29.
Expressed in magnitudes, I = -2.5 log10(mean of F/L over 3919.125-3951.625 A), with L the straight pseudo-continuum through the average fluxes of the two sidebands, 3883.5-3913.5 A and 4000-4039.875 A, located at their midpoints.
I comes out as 0.14 mag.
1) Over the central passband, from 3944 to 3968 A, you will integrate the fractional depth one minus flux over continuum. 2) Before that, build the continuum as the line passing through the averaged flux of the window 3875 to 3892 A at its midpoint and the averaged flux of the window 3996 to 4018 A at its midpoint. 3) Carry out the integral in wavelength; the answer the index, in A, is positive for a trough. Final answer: 4.2 A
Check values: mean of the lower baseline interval 19.3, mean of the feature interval 17.9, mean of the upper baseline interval 23.5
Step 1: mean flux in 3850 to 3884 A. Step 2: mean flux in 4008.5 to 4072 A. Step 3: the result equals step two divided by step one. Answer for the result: 1.2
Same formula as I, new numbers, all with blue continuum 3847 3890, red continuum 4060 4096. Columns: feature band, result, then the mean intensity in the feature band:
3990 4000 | -0.058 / 23.1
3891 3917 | 0.015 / 20.3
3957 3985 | 0.298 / 16.4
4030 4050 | -0.089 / 24.5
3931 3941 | 0.291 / 16.1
